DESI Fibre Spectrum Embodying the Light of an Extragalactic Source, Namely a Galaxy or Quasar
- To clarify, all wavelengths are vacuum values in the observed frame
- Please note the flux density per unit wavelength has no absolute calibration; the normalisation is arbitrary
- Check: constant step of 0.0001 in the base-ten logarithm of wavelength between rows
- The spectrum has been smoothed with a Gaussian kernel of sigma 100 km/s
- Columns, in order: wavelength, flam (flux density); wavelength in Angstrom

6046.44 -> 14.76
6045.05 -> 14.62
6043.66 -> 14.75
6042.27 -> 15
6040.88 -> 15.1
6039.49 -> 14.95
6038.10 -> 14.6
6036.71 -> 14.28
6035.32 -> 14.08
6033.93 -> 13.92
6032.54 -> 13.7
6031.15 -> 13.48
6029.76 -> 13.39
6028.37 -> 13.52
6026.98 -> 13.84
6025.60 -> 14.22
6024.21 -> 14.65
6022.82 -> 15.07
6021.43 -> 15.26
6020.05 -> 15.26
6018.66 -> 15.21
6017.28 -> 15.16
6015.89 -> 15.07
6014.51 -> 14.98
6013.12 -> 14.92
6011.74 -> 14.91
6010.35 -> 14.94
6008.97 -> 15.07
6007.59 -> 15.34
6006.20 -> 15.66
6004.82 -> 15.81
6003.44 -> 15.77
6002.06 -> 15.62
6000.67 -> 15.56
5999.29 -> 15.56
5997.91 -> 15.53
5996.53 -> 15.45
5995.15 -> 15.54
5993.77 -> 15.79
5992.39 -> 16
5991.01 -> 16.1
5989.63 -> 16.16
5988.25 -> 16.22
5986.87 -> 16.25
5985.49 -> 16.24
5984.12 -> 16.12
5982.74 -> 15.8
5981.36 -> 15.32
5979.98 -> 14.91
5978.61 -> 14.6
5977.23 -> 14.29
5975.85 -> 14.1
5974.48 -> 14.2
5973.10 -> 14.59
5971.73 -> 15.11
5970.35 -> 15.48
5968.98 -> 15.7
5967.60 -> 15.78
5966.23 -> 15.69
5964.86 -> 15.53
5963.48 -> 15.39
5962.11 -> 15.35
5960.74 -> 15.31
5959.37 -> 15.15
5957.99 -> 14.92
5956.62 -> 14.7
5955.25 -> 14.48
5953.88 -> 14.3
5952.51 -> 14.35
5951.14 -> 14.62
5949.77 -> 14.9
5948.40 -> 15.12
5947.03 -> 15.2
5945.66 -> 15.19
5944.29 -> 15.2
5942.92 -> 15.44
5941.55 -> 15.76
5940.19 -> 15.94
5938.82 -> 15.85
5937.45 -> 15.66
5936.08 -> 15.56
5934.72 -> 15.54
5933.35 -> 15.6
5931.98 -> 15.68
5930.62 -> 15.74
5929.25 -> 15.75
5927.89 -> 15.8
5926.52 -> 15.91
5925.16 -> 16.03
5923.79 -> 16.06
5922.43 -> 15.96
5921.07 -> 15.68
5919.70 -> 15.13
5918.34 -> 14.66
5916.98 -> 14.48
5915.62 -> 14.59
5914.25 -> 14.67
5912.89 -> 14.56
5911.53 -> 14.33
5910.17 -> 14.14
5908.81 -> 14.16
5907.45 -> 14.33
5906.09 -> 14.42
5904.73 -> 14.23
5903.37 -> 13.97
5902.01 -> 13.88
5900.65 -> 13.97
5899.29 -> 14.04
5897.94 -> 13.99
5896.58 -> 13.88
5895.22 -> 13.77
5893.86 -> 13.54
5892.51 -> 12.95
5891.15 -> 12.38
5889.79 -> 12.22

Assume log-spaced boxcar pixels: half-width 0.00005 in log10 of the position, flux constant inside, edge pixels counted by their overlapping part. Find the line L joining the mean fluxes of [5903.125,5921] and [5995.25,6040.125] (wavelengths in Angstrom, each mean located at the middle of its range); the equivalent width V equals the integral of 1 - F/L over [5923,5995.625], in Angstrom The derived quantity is -3.72 Angstrom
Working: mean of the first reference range 14.5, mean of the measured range 15.4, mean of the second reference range 14.8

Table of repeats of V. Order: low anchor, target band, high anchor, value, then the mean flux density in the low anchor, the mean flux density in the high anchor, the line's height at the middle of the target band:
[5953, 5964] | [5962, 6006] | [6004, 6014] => -1.2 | 14.9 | 15.2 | 15.1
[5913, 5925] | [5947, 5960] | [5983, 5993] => 0.7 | 15.2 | 16.1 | 15.7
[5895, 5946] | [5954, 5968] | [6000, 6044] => -0.3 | 15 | 14.8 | 14.9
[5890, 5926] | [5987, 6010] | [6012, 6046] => -1.9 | 14.4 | 14.6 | 14.5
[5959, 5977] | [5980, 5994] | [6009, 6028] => -0.8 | 15.2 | 14.9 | 15.1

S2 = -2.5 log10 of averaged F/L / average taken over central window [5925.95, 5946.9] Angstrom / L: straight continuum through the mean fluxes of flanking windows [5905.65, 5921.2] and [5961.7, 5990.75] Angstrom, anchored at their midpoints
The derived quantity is -0.05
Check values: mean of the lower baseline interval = 14.6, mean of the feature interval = 15.6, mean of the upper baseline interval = 15.4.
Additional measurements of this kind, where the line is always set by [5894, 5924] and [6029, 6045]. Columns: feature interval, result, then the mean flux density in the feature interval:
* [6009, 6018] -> -0.05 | 15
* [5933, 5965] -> -0.06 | 15.2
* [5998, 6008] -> -0.09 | 15.6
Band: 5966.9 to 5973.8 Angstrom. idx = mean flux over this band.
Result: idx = 15.3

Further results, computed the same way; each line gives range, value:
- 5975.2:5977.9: 14.2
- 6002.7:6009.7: 15.5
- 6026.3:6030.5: 13.6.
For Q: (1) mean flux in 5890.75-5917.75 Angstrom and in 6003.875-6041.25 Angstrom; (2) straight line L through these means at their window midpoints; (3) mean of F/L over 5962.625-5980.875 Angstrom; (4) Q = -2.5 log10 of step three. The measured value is -0.05 mag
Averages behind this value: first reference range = 14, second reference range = 14.7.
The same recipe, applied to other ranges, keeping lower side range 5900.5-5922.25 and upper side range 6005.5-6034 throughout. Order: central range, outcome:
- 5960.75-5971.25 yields -0.07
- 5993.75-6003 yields -0.07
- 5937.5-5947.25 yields -0.07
